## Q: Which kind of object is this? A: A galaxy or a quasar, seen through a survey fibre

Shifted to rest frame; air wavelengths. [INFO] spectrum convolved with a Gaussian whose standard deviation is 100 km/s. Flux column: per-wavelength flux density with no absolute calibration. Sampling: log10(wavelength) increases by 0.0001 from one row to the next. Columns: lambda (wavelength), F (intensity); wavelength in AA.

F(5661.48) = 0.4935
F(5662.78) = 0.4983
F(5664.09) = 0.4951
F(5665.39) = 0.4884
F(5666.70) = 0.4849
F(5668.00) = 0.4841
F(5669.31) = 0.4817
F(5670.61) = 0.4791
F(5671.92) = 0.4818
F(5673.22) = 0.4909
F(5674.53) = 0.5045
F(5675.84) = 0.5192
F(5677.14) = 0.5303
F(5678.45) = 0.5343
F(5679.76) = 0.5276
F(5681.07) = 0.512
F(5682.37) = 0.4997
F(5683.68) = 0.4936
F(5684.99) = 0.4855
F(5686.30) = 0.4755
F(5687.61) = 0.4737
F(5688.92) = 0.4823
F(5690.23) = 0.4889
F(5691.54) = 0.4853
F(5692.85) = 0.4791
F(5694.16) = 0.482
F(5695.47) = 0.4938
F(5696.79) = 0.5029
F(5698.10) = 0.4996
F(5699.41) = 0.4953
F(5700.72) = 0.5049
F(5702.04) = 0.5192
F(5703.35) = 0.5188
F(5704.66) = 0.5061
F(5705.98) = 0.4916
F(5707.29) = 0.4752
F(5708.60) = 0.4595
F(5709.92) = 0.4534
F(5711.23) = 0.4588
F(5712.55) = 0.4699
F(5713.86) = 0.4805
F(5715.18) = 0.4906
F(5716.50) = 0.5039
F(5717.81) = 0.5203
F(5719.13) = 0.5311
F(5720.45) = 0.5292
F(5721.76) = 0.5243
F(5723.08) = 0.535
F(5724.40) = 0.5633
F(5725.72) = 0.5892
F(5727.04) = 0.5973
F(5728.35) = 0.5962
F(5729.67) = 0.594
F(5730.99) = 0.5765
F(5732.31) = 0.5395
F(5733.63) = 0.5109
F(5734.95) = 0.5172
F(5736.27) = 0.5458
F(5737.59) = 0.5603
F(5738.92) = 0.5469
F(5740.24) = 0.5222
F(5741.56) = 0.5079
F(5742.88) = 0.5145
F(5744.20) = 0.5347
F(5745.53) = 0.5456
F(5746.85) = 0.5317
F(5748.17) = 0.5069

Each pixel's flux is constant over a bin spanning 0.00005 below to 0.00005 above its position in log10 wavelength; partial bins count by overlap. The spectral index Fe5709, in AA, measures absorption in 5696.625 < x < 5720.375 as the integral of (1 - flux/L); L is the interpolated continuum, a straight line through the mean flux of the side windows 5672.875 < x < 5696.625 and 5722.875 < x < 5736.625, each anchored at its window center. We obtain 1.66 AA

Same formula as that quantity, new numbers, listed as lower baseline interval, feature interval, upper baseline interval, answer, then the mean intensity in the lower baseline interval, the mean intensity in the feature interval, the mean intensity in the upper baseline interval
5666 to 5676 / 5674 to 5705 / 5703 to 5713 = -1.08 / 0.489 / 0.501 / 0.478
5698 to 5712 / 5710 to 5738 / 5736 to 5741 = -0.73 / 0.489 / 0.533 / 0.542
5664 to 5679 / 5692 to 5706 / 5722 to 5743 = 0.60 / 0.498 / 0.499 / 0.551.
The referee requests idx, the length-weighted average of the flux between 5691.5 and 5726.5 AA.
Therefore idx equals 0.503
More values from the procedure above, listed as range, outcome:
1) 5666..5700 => 0.495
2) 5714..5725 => 0.522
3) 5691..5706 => 0.498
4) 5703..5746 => 0.525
